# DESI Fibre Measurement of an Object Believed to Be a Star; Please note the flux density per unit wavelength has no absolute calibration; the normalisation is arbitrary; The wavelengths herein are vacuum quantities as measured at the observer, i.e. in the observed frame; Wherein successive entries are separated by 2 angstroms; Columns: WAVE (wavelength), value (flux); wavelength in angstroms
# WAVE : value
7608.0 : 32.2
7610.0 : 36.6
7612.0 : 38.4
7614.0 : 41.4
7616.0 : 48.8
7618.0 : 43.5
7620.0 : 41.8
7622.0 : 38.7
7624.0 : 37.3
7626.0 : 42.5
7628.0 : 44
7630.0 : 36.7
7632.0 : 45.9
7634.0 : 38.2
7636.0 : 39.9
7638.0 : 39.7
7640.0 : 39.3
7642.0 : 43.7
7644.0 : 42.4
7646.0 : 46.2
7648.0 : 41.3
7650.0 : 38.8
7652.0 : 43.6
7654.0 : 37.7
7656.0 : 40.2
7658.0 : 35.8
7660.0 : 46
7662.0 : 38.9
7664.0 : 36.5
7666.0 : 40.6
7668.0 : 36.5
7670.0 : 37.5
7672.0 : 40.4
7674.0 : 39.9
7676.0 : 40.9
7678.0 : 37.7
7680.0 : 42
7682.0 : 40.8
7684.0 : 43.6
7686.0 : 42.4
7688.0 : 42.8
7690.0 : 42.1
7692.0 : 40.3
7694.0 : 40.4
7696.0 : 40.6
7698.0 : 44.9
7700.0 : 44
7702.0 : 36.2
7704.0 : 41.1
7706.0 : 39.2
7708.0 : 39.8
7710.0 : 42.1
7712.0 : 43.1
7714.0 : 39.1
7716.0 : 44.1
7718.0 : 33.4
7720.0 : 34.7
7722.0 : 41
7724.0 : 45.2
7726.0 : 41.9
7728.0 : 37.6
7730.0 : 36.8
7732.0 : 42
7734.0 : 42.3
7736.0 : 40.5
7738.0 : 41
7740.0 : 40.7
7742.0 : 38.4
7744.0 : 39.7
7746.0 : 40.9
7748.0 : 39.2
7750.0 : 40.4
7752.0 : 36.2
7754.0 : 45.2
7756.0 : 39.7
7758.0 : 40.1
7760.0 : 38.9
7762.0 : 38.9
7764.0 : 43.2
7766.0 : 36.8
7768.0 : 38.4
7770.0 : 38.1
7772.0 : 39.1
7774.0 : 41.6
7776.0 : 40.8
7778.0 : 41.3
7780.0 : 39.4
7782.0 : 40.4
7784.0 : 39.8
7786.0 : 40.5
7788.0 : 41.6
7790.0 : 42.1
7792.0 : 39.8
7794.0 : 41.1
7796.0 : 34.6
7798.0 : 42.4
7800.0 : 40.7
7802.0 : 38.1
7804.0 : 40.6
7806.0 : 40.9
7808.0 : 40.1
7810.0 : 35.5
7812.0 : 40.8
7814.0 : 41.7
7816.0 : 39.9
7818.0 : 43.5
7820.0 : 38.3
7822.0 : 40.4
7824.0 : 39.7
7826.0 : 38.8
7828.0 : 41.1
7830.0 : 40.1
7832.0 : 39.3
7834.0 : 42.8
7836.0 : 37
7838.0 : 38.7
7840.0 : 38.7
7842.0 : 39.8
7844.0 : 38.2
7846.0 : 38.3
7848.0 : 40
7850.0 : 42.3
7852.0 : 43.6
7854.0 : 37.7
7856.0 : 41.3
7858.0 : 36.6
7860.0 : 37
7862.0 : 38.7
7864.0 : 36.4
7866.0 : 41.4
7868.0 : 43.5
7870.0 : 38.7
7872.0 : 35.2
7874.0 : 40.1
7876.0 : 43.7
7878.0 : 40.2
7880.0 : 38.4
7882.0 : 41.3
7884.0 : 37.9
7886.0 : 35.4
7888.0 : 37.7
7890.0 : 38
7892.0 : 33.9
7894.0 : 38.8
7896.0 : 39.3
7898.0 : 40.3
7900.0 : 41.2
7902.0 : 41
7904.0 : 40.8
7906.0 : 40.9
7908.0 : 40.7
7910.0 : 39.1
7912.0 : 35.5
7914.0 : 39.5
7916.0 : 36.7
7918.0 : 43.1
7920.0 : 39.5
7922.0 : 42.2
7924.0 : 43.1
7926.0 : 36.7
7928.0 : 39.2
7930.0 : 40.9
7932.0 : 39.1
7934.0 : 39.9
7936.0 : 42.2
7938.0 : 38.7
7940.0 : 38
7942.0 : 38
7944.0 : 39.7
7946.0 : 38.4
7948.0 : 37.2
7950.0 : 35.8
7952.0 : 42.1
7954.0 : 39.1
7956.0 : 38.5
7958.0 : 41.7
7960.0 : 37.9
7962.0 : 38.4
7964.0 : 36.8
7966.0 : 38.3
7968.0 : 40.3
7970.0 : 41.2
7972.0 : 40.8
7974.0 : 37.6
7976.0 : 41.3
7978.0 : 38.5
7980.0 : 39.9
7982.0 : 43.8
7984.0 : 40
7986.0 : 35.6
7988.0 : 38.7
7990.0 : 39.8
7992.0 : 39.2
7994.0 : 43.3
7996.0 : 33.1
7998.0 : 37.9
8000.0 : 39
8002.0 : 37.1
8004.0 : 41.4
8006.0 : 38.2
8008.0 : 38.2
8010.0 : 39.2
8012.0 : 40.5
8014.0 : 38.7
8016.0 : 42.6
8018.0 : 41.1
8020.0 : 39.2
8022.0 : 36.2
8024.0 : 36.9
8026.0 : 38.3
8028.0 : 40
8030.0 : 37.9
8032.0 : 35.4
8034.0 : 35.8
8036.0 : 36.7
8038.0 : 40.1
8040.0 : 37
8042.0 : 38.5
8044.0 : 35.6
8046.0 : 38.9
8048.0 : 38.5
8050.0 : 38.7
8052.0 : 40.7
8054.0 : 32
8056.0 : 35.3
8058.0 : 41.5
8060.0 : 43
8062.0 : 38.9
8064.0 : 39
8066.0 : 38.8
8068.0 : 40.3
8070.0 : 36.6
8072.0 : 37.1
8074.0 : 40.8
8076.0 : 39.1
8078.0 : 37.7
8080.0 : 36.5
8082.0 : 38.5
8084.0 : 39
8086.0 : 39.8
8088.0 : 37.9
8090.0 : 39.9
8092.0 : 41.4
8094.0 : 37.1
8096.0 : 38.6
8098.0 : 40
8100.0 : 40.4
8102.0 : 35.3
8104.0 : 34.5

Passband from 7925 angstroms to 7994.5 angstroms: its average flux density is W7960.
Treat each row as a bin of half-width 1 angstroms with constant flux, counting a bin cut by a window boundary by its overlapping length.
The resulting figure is 39.3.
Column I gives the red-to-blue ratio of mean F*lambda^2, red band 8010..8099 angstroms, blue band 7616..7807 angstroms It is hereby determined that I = 1.04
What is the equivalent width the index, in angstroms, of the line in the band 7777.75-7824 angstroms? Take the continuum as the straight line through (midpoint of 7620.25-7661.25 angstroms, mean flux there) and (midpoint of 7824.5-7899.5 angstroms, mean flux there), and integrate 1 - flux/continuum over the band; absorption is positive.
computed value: -0.5 angstroms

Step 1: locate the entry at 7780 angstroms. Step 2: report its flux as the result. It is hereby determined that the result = 39.4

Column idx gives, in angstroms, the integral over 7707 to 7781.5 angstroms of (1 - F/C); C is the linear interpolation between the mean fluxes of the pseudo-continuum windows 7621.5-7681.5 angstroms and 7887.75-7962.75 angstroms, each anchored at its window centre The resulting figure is -0.1 angstroms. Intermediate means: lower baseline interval 40.3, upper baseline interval 39.3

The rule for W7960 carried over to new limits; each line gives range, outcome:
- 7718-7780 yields 39.9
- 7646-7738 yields 40.4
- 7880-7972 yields 39.2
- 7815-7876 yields 39.6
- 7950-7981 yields 39.4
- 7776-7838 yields 40.1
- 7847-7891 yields 39.3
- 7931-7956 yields 39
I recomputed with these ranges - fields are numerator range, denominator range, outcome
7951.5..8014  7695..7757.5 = 1.04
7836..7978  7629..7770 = 1.03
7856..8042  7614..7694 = 1.03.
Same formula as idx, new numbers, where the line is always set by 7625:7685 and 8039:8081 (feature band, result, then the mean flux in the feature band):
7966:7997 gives -0.60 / 39.5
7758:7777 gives 0.18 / 39.6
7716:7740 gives 0.16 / 39.9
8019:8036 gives 0.47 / 37.4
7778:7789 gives -0.16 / 40.4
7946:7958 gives 0.04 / 38.8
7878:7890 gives 0.30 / 38.3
